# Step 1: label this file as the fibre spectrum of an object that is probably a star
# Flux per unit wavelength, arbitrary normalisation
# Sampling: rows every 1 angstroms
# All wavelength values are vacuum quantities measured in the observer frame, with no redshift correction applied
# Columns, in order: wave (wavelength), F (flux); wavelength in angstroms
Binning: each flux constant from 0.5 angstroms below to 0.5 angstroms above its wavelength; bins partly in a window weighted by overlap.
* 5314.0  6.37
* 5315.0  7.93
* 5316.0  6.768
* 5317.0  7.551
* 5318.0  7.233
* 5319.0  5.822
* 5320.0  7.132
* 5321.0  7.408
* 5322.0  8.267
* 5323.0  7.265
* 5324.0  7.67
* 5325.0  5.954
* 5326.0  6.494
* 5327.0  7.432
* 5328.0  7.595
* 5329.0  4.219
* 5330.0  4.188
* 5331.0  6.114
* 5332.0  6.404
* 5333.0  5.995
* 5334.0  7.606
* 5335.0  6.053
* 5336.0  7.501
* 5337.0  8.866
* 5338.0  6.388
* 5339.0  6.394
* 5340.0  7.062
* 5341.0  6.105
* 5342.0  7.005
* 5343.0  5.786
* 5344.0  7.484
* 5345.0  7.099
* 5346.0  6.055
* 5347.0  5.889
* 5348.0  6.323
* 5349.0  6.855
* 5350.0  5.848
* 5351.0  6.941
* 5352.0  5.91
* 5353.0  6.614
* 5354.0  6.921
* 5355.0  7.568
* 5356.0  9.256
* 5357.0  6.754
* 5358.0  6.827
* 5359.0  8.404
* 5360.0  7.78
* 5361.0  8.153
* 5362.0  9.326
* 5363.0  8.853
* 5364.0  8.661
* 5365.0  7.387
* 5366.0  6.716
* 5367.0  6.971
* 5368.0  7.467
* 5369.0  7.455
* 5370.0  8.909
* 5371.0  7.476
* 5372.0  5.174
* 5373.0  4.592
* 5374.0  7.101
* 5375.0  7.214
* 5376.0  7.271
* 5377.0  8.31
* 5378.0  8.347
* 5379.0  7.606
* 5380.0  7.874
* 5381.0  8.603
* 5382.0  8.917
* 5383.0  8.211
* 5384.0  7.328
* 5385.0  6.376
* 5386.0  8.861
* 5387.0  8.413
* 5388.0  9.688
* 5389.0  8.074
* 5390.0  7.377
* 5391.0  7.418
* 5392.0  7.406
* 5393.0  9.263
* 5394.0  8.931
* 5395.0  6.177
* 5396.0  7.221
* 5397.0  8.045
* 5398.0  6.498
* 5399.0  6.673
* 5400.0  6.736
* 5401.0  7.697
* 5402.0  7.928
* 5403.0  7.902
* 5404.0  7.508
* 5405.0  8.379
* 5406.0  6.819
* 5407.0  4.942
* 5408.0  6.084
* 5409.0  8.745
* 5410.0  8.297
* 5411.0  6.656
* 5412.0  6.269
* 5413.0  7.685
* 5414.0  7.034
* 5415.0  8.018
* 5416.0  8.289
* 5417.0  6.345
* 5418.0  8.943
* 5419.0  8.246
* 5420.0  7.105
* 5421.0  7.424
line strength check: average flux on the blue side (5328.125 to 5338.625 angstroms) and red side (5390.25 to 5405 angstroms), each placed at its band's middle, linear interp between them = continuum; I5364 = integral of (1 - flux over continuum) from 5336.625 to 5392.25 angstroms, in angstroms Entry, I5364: -3.5 angstroms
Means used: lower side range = 6.38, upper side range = 7.56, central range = 7.38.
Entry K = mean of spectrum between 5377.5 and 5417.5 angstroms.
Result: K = 7.62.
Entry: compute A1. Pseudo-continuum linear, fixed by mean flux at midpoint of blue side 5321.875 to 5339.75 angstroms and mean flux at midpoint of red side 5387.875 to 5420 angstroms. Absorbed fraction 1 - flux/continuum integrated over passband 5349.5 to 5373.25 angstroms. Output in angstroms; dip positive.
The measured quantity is -1.2 angstroms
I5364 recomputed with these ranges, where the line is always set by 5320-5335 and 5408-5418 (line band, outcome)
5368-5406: -2.2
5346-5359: 0.1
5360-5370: -1.3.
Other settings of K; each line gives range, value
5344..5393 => 7.49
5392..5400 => 7.48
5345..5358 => 6.76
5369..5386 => 7.5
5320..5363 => 6.92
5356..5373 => 7.6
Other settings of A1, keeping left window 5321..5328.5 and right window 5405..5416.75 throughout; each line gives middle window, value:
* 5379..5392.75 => -1.59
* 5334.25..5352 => 1.38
